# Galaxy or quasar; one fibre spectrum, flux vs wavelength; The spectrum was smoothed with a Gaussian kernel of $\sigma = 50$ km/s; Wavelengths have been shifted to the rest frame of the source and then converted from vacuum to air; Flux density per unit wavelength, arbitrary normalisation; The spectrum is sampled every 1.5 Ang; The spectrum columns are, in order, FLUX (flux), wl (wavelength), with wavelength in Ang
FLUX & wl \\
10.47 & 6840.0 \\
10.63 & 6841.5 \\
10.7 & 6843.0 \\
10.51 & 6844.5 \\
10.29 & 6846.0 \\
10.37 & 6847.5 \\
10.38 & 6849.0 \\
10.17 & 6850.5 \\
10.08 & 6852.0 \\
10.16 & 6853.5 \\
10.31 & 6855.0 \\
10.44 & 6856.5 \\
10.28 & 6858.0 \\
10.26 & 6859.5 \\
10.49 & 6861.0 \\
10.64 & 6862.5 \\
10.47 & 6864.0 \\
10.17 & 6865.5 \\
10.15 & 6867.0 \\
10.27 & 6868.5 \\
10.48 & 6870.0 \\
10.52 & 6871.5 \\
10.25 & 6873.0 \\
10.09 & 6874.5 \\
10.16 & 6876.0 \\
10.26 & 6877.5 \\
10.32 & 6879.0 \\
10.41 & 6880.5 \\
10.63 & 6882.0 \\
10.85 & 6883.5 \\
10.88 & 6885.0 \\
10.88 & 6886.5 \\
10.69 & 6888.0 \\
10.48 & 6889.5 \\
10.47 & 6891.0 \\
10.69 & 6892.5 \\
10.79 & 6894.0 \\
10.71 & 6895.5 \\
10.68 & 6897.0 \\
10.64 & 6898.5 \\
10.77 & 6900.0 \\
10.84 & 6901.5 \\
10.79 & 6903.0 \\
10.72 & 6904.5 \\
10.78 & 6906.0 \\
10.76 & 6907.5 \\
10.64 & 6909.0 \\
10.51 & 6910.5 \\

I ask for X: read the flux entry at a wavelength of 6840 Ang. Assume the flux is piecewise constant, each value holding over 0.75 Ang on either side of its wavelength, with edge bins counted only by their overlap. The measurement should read 10.47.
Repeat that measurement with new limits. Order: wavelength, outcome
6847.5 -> 10.37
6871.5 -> 10.52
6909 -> 10.64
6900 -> 10.77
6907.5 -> 10.76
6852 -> 10.08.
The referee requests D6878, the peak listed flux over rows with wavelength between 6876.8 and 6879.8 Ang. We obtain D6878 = 10.32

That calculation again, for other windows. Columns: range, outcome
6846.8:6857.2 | 10.44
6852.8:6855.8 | 10.31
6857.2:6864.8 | 10.64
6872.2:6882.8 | 10.63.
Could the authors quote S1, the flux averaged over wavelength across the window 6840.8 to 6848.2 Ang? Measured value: 10.5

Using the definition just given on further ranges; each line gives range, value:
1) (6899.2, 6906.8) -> 10.8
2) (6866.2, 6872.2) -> 10.4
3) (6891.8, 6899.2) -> 10.7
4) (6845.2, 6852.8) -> 10.3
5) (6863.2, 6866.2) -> 10.3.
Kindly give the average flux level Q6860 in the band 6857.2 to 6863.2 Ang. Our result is 10.4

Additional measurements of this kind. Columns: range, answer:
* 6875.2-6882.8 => 10.4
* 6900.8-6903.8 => 10.8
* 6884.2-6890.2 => 10.7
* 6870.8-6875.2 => 10.3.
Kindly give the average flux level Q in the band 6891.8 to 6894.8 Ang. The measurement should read 10.7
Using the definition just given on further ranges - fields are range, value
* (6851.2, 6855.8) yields 10.2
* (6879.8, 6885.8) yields 10.7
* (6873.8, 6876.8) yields 10.1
